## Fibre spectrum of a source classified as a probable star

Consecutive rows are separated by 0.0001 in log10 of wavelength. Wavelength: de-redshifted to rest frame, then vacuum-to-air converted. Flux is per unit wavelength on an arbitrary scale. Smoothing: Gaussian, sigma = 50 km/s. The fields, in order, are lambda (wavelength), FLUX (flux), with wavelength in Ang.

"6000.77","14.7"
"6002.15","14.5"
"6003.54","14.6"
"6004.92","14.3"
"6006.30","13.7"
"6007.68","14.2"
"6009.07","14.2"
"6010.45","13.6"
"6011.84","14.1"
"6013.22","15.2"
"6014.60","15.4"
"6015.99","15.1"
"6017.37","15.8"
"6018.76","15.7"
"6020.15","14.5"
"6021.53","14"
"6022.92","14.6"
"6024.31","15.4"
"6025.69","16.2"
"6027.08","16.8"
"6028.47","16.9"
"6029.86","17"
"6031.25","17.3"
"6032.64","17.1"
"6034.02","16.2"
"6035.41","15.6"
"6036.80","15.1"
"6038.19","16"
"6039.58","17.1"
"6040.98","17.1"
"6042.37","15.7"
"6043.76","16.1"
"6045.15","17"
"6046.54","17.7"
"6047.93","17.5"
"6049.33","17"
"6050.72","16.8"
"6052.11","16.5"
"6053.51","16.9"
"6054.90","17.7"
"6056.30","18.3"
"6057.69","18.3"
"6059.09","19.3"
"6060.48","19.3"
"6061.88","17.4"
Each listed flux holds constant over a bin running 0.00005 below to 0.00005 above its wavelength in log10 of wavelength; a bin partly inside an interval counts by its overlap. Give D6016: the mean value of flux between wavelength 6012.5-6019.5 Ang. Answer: 15.4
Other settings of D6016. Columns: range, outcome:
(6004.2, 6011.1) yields 14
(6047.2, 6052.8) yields 17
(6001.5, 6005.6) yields 14.4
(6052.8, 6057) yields 17.6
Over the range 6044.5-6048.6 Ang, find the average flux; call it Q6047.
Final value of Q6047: 17.4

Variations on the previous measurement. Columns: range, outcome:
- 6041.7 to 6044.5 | 15.9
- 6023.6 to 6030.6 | 16.5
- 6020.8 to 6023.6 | 14.3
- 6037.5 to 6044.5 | 16.4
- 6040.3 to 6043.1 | 16.4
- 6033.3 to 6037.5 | 15.7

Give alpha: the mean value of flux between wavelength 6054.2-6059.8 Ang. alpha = 18.4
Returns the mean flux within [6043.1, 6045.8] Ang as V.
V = 16.6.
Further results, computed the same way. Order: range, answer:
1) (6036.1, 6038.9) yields 15.6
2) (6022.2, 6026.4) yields 15.4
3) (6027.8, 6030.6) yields 16.9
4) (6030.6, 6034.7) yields 16.9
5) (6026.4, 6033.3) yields 17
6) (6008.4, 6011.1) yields 13.9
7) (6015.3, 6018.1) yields 15.5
